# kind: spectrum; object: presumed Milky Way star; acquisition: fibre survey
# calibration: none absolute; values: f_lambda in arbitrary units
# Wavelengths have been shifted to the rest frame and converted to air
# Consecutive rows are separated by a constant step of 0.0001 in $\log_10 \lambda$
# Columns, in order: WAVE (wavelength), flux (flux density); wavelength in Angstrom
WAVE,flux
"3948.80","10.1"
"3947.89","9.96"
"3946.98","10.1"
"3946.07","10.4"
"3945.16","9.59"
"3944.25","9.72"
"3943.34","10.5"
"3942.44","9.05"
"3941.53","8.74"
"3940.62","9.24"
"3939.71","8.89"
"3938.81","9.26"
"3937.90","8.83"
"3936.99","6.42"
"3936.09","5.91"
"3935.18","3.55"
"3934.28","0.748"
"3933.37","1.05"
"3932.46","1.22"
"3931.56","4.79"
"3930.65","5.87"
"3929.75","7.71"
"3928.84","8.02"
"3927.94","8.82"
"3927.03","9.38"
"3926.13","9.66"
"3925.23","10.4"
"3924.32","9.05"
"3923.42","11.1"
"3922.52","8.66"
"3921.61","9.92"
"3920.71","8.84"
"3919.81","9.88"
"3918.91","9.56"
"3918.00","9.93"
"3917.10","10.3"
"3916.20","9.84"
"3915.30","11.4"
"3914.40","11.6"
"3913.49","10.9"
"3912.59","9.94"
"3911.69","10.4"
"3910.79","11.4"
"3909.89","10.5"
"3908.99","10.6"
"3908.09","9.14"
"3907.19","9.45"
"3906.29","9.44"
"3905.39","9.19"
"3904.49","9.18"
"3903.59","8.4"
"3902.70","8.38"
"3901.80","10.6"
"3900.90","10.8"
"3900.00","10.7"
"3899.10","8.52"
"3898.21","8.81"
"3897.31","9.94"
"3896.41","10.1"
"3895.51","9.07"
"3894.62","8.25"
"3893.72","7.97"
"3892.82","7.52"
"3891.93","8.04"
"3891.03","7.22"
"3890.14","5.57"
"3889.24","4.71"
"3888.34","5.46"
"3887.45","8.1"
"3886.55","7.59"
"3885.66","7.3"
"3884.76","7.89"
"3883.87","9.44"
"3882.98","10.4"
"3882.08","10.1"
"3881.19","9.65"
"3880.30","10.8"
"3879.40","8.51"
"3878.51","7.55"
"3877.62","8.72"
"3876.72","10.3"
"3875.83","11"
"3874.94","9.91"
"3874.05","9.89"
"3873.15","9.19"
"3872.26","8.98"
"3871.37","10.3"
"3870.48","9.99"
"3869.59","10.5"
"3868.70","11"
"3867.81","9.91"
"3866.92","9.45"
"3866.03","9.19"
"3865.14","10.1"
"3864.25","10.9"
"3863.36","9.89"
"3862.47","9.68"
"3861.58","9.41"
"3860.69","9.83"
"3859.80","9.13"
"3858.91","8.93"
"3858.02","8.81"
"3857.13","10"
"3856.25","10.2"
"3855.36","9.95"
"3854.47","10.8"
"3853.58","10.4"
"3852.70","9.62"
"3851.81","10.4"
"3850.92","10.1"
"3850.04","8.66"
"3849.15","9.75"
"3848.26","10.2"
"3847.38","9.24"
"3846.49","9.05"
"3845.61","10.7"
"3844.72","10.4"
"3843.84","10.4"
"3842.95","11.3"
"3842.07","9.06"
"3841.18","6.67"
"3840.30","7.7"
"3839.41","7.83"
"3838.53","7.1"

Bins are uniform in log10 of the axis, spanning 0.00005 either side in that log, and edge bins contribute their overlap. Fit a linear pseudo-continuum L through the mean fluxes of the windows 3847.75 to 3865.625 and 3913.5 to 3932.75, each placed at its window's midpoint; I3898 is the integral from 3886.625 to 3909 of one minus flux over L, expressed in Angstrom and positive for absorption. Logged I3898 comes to 1.8 Angstrom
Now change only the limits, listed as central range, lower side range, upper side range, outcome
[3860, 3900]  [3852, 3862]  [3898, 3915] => 3.24 Angstrom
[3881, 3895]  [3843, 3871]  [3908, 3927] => 3.13 Angstrom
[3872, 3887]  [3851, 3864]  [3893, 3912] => 0.66 Angstrom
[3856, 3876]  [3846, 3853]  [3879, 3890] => -1.88 Angstrom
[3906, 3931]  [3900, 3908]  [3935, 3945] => -1.87 Angstrom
